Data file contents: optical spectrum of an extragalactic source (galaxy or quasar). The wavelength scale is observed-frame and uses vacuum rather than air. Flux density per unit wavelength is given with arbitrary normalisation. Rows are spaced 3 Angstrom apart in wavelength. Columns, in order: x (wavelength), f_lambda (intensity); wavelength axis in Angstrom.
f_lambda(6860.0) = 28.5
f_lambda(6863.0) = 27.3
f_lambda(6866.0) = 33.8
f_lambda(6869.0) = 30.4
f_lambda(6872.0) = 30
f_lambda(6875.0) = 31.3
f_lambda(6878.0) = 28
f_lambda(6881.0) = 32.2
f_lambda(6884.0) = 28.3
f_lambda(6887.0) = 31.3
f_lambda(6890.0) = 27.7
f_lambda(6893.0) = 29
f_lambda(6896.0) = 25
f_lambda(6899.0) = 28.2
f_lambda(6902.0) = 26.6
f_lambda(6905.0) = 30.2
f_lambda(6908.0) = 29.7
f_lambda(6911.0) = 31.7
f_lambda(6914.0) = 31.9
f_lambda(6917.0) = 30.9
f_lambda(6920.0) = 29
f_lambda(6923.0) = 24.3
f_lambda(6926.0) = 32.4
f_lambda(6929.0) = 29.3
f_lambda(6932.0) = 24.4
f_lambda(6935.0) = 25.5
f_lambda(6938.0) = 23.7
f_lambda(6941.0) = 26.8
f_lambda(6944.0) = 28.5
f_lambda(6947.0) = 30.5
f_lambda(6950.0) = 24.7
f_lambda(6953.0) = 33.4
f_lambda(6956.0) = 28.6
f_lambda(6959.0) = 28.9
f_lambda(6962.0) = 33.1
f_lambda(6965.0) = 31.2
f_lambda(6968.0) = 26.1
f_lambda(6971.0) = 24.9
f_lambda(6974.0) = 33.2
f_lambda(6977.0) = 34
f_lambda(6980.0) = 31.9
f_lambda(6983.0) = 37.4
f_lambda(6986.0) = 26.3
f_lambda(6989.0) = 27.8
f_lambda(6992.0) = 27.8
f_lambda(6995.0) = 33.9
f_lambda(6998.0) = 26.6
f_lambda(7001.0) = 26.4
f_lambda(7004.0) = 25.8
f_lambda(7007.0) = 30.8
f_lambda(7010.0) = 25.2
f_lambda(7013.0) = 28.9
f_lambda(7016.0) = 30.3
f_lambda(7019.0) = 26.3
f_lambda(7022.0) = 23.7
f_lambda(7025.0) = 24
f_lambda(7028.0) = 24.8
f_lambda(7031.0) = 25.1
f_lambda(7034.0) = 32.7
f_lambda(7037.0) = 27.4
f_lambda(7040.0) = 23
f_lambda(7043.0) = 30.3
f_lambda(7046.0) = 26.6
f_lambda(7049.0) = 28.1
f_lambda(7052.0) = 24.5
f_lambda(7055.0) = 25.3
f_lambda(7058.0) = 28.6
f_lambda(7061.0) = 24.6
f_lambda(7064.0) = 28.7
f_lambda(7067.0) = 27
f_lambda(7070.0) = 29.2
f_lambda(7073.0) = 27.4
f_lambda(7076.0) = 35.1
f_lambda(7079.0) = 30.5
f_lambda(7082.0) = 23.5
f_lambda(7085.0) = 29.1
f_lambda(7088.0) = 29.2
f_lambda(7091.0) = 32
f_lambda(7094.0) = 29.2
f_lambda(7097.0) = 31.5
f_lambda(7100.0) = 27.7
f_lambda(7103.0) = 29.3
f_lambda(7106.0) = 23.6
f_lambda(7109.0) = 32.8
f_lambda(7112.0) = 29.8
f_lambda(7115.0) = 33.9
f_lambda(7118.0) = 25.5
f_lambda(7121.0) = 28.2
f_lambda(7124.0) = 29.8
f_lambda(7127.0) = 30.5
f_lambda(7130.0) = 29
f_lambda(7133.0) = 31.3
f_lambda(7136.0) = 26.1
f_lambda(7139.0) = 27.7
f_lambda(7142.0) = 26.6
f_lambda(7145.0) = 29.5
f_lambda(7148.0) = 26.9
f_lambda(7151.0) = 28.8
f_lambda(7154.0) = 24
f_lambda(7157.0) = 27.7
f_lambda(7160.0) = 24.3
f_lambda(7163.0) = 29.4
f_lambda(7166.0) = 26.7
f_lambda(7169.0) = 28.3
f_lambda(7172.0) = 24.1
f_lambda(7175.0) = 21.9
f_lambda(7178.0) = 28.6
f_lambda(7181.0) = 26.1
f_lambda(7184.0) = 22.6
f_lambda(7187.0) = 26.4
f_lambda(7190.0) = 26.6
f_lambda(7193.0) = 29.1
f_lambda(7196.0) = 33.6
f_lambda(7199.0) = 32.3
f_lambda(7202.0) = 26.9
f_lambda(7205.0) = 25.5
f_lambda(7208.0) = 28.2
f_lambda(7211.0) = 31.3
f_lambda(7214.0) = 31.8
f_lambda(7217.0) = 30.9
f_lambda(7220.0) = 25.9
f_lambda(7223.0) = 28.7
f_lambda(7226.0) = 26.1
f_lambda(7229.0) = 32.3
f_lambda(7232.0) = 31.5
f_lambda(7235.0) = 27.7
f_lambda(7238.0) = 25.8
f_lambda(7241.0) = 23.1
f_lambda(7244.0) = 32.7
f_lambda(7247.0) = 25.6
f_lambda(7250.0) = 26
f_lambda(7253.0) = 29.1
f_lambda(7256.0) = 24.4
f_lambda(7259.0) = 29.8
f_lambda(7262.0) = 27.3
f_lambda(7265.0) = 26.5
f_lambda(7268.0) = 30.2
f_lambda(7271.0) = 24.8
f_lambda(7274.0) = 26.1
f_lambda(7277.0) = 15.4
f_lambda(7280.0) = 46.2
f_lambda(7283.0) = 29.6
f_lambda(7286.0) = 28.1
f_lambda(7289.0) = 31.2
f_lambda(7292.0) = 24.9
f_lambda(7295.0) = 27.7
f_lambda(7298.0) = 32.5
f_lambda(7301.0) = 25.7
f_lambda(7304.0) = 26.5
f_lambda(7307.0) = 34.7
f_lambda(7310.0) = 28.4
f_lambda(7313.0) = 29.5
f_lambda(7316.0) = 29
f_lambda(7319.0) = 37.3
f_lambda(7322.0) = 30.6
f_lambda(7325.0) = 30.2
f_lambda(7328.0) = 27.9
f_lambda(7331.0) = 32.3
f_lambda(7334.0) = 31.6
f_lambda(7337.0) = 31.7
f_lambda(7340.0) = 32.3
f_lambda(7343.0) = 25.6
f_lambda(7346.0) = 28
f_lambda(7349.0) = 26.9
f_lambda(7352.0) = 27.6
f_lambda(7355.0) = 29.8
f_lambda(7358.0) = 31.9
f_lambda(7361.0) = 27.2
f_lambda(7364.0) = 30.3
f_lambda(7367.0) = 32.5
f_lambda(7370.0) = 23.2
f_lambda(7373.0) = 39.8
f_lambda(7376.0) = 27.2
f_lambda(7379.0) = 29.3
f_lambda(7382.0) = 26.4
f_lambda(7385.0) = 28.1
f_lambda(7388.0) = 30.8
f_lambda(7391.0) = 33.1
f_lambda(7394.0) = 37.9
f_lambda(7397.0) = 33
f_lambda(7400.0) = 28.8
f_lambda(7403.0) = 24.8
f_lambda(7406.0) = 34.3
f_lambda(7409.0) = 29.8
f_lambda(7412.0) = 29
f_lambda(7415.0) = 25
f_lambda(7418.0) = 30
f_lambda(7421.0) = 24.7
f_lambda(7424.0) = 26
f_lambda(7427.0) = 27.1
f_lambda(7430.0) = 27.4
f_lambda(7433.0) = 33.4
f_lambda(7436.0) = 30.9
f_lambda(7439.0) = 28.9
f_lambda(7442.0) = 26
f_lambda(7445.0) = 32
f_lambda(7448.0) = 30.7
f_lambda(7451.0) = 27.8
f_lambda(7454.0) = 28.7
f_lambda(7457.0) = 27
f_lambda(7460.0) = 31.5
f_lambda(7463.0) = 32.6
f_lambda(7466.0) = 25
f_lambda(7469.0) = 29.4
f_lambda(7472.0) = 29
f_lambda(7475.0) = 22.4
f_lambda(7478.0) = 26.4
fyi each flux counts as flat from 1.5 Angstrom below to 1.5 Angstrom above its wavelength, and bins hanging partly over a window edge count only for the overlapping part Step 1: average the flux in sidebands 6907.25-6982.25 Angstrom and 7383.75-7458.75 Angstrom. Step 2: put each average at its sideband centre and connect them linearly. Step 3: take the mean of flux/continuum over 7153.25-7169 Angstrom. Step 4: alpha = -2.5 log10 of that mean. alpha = 0.10 mag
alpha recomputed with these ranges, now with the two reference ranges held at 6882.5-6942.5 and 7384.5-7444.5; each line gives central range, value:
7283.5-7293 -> 0.03 mag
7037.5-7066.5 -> 0.08 mag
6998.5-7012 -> 0.06 mag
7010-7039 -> 0.07 mag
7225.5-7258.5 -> 0.05 mag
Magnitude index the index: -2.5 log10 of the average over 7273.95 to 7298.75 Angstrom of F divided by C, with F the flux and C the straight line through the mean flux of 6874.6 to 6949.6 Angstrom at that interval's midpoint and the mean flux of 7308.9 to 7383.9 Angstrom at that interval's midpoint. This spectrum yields 0.020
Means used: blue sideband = 28.6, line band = 29.1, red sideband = 29.9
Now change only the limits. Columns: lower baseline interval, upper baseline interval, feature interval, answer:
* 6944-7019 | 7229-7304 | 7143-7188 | 0.09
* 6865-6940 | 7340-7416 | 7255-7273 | 0.09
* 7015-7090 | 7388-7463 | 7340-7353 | 0.06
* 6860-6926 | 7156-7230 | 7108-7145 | -0.04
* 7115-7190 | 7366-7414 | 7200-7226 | -0.02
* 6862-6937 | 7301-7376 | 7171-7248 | 0.07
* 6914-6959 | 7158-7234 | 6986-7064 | 0.04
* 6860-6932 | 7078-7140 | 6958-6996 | -0.04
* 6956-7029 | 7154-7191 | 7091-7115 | -0.10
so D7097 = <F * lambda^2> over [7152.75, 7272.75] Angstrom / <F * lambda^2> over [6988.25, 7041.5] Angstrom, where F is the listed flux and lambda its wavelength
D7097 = 1.07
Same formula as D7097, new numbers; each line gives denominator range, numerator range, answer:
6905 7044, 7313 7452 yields 1.17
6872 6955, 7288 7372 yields 1.16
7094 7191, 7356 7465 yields 1.15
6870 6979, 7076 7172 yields 1.04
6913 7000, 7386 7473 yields 1.15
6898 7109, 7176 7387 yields 1.10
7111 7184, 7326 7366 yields 1.13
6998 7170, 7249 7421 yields 1.13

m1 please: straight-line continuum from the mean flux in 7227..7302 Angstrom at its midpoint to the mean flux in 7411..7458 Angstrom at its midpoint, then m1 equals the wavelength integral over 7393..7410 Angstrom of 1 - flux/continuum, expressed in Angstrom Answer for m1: -1.7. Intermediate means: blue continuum 28.2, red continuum 28.4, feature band 31.3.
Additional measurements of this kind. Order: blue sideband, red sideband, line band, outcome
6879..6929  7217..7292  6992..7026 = 1.6 Angstrom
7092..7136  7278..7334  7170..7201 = 2.8 Angstrom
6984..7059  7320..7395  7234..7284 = 2.8 Angstrom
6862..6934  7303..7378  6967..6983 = -0.8 Angstrom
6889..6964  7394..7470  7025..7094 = 2.2 Angstrom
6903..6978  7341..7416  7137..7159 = 1.6 Angstrom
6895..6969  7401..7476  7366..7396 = -2.4 Angstrom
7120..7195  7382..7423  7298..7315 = -0.3 Angstrom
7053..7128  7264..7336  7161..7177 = 1.6 Angstrom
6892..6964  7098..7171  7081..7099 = -0.6 Angstrom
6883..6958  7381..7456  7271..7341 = -1.6 Angstrom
